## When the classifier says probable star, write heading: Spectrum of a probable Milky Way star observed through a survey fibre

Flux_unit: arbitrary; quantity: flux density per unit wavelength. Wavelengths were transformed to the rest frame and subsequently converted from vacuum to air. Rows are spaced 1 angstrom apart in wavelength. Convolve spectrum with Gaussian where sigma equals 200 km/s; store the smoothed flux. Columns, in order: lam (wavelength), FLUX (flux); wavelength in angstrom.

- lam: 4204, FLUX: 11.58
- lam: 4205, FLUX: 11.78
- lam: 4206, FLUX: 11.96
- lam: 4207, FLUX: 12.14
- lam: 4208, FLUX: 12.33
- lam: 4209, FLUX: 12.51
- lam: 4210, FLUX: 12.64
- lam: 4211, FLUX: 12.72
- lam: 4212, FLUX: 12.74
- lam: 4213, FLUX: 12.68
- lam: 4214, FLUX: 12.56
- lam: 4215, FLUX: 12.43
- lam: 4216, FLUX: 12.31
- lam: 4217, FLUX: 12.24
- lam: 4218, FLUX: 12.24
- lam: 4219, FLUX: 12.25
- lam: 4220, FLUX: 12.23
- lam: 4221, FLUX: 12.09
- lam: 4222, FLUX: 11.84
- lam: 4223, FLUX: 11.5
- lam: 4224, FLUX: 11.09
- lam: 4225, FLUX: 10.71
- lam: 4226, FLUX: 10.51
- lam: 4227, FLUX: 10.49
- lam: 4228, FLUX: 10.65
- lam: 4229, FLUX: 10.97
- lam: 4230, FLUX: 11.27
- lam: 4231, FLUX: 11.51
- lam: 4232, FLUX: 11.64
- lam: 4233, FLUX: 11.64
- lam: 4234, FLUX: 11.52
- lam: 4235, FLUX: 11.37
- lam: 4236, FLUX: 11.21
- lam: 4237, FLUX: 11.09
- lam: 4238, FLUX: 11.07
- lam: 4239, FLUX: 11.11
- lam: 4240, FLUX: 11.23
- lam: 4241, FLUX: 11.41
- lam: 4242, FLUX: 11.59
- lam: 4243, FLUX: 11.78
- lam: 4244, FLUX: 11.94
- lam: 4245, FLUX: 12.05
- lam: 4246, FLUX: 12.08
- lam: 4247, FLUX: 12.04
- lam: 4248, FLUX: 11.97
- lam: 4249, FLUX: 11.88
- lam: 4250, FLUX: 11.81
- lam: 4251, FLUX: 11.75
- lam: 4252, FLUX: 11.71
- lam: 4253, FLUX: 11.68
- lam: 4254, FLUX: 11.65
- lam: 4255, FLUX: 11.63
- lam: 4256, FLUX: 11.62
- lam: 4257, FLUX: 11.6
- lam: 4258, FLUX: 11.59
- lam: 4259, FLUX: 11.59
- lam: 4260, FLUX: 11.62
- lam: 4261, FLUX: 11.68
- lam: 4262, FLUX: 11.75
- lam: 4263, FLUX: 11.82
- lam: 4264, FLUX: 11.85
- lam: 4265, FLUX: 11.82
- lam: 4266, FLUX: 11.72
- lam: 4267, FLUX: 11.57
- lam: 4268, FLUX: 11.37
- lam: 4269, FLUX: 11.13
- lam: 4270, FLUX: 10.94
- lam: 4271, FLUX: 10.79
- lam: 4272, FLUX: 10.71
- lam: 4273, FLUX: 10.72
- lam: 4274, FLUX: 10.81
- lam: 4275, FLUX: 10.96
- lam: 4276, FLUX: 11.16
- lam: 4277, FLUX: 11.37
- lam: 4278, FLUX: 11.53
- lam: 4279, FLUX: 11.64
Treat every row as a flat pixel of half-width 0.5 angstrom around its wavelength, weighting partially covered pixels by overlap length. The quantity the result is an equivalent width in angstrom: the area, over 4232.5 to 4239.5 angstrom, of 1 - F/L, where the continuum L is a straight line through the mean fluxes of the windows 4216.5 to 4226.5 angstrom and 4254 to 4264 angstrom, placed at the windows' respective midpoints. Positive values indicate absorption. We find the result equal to 0.23 angstrom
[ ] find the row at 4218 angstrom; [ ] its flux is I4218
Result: 12.24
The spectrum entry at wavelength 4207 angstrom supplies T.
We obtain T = 12.14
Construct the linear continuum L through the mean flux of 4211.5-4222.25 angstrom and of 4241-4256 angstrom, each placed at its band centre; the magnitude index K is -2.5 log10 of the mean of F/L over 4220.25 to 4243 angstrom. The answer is 0.076 mag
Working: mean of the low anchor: 12.3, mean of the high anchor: 11.8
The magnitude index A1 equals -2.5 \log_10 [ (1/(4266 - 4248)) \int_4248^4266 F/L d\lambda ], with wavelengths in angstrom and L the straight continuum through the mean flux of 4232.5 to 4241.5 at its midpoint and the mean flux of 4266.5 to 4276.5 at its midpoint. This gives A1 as -0.055 mag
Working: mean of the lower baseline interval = 11.3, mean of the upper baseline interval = 11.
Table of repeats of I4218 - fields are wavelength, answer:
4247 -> 12.04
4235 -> 11.37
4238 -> 11.07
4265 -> 11.82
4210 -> 12.64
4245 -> 12.05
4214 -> 12.56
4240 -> 11.23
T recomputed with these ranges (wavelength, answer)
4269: 11.13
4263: 11.82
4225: 10.71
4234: 11.52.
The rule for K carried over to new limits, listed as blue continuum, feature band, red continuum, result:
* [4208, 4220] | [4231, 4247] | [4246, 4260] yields 0.04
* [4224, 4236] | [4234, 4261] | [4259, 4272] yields -0.03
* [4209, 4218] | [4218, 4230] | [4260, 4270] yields 0.09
